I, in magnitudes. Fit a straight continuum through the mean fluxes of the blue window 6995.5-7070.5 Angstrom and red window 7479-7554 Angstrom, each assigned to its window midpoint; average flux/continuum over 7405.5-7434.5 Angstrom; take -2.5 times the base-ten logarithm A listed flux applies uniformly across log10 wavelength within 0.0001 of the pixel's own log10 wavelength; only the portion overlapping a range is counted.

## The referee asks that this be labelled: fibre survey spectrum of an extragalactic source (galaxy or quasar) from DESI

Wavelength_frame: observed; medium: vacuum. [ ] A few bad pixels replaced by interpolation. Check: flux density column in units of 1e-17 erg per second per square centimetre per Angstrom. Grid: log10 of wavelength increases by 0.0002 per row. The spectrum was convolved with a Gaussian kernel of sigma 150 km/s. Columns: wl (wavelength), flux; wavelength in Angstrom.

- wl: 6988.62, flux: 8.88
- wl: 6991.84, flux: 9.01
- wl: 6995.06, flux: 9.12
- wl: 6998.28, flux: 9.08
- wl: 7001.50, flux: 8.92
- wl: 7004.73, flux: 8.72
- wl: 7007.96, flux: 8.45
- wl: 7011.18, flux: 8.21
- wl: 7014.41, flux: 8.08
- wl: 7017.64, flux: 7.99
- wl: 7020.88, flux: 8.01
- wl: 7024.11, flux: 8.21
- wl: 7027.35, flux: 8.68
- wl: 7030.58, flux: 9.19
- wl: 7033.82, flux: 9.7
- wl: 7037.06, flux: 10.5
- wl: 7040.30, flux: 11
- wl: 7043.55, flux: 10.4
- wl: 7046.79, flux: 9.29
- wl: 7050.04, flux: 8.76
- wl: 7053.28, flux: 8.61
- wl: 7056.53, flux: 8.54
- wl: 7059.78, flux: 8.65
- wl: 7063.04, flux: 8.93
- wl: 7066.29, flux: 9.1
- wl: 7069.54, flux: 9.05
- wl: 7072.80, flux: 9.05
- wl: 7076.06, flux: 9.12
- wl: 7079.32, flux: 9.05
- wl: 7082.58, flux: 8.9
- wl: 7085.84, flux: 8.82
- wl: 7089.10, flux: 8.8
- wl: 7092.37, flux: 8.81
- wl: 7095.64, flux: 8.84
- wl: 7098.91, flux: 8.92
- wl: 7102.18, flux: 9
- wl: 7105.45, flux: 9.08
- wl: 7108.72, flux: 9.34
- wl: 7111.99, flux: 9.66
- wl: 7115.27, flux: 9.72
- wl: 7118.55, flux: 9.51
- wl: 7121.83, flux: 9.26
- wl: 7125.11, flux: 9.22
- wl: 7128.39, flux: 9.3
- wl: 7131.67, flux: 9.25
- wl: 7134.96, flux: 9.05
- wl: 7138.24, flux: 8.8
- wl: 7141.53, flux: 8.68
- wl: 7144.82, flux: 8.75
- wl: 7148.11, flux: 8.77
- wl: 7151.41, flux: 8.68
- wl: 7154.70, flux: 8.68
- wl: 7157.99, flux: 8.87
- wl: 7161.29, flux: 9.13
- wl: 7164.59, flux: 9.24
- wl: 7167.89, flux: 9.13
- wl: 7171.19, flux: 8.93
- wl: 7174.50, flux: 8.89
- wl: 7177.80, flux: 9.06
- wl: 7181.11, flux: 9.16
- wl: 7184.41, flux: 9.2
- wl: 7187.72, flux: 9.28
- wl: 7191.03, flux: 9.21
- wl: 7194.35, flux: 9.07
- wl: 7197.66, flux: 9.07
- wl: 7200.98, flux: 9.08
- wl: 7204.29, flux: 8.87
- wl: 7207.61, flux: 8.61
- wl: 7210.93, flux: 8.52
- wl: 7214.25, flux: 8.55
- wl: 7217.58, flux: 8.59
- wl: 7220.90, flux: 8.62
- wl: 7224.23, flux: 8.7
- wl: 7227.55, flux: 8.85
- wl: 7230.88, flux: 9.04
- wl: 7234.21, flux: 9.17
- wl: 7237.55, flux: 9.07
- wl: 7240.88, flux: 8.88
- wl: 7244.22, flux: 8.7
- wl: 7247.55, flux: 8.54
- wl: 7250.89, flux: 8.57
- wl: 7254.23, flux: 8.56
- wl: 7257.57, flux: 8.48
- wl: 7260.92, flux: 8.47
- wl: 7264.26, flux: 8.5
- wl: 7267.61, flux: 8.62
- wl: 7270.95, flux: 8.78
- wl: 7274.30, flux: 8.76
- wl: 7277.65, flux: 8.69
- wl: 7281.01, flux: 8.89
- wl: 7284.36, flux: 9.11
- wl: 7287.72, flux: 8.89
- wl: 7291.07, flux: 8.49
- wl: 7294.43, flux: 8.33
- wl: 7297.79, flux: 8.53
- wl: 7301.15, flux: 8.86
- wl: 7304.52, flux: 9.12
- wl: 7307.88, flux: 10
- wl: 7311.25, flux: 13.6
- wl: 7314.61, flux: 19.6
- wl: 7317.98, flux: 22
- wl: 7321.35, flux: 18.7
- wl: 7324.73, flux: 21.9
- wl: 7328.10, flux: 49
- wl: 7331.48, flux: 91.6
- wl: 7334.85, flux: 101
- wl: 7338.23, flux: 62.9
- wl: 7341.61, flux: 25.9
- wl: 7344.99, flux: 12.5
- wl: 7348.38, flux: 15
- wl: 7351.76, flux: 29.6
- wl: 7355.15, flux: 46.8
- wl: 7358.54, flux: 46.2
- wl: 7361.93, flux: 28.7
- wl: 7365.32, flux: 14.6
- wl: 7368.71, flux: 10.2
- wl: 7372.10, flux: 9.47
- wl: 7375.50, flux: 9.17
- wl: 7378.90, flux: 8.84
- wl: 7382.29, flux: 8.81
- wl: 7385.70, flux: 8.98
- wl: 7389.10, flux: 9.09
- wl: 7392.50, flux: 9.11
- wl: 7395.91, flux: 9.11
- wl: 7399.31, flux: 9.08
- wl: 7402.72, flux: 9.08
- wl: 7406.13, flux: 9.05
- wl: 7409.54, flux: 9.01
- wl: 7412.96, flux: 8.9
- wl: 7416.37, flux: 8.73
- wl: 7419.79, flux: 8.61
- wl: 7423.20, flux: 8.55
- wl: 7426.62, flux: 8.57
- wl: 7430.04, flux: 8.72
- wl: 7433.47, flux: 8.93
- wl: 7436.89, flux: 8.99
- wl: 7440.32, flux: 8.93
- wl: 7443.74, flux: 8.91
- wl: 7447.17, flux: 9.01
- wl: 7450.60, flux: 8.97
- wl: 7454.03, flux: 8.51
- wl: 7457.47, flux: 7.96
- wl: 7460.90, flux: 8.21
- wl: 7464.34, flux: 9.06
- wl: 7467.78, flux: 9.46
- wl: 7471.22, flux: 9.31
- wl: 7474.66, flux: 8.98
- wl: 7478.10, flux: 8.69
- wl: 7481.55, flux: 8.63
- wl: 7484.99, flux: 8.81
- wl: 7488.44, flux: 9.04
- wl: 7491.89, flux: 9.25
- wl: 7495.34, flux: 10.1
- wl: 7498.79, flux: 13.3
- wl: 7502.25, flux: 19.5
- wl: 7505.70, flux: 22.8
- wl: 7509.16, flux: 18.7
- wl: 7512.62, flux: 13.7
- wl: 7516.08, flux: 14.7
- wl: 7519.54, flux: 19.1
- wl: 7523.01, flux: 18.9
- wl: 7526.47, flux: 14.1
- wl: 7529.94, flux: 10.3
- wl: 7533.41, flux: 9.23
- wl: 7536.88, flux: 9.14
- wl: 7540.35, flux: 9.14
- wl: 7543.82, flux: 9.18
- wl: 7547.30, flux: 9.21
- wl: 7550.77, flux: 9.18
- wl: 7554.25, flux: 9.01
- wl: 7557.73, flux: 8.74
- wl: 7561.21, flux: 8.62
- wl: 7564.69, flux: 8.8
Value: 0.33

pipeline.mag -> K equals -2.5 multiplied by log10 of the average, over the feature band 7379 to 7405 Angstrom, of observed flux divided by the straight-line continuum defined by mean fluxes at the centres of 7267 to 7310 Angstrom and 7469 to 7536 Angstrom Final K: 0.20 mag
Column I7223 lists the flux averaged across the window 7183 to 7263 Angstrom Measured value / 8.82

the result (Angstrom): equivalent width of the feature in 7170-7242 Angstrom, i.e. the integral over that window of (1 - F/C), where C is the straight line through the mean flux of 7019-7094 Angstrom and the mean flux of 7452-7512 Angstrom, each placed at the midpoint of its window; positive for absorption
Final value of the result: 6.7 Angstrom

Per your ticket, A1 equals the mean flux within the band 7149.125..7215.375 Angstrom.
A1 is 8.96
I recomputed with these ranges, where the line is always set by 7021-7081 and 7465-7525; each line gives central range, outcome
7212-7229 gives 0.226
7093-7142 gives 0.067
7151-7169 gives 0.132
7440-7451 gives 0.372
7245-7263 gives 0.271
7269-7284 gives 0.256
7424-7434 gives 0.393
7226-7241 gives 0.194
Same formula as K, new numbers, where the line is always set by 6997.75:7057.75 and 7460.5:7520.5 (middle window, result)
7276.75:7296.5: 0.23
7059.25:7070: 0.03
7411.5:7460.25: 0.34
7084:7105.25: 0.07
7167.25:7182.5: 0.11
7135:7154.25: 0.12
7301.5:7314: -0.04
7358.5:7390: -0.21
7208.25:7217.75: 0.20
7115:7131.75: 0.03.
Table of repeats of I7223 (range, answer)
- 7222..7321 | 9.91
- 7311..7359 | 39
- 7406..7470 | 8.79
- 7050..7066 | 8.73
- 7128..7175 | 8.93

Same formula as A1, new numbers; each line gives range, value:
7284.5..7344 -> 28.1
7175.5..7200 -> 9.14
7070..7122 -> 9.11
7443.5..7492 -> 8.84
